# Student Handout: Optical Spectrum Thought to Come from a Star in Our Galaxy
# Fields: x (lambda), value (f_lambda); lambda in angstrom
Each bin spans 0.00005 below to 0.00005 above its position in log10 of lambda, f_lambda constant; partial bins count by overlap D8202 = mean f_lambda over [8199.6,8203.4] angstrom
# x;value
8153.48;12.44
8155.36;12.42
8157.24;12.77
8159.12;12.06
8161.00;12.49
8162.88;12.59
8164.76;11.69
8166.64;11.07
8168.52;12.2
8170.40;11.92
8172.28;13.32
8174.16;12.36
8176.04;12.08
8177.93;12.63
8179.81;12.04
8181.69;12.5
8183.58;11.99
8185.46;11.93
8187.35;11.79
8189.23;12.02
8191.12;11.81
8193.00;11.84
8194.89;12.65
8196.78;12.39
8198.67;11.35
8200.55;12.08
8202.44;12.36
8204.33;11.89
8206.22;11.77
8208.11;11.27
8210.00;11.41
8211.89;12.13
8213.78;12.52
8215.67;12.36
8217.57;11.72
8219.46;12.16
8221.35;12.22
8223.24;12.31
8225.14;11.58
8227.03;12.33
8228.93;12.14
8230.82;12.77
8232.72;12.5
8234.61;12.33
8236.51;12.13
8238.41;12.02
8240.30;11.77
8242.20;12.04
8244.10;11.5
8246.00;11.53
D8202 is 12.2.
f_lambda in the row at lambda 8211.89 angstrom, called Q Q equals 12.13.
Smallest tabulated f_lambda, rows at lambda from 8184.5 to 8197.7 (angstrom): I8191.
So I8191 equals 11.79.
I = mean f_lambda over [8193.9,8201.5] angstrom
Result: 12.1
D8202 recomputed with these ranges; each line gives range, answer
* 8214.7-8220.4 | 12.1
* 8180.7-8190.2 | 12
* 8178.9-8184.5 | 12.2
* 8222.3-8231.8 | 12.2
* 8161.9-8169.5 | 11.9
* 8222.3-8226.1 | 11.9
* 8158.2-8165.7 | 12.2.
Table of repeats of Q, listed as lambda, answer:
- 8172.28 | 13.32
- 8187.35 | 11.79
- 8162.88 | 12.59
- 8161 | 12.49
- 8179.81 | 12.04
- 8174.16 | 12.36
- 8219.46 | 12.16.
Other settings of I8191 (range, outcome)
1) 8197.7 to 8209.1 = 11.27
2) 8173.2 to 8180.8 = 12.04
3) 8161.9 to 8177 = 11.07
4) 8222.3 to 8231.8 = 11.58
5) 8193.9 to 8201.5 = 11.35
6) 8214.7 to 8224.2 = 11.72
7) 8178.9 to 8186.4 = 11.93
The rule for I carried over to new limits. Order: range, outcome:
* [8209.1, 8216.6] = 12.1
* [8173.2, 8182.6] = 12.3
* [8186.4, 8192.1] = 11.9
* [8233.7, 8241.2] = 12.1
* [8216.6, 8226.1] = 12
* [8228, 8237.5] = 12.4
